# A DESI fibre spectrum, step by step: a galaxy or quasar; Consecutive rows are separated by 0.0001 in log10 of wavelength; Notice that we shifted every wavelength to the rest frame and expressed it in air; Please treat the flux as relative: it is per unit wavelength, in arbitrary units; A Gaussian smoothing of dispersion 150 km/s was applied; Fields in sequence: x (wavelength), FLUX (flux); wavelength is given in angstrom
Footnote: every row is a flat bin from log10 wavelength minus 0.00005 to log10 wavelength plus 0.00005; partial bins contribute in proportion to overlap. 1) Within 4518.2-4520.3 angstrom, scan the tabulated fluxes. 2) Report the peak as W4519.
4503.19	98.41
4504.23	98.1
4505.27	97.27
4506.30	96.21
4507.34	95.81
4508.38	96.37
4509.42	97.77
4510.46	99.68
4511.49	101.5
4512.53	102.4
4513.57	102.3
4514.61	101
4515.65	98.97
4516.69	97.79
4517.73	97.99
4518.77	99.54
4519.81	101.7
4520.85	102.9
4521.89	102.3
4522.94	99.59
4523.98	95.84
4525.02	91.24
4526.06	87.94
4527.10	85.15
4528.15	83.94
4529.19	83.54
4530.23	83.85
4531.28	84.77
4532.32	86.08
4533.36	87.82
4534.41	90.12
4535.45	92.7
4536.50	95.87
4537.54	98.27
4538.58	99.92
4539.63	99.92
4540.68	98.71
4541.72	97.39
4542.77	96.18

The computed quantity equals 101.7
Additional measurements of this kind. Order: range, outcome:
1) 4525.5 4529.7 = 87.94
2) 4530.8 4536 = 92.7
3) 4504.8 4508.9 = 97.27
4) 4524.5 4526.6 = 91.24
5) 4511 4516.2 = 102.4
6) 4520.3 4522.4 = 102.9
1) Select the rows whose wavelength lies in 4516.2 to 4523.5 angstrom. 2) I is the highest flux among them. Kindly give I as 102.9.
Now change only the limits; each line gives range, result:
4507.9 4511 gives 99.68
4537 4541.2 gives 99.92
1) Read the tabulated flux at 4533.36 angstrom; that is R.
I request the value 87.82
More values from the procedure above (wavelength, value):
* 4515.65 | 98.97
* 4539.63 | 99.92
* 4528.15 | 83.94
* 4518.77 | 99.54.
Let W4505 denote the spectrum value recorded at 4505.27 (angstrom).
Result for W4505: 97.27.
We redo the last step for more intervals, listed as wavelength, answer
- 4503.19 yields 98.41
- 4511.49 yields 101.5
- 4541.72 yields 97.39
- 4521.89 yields 102.3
